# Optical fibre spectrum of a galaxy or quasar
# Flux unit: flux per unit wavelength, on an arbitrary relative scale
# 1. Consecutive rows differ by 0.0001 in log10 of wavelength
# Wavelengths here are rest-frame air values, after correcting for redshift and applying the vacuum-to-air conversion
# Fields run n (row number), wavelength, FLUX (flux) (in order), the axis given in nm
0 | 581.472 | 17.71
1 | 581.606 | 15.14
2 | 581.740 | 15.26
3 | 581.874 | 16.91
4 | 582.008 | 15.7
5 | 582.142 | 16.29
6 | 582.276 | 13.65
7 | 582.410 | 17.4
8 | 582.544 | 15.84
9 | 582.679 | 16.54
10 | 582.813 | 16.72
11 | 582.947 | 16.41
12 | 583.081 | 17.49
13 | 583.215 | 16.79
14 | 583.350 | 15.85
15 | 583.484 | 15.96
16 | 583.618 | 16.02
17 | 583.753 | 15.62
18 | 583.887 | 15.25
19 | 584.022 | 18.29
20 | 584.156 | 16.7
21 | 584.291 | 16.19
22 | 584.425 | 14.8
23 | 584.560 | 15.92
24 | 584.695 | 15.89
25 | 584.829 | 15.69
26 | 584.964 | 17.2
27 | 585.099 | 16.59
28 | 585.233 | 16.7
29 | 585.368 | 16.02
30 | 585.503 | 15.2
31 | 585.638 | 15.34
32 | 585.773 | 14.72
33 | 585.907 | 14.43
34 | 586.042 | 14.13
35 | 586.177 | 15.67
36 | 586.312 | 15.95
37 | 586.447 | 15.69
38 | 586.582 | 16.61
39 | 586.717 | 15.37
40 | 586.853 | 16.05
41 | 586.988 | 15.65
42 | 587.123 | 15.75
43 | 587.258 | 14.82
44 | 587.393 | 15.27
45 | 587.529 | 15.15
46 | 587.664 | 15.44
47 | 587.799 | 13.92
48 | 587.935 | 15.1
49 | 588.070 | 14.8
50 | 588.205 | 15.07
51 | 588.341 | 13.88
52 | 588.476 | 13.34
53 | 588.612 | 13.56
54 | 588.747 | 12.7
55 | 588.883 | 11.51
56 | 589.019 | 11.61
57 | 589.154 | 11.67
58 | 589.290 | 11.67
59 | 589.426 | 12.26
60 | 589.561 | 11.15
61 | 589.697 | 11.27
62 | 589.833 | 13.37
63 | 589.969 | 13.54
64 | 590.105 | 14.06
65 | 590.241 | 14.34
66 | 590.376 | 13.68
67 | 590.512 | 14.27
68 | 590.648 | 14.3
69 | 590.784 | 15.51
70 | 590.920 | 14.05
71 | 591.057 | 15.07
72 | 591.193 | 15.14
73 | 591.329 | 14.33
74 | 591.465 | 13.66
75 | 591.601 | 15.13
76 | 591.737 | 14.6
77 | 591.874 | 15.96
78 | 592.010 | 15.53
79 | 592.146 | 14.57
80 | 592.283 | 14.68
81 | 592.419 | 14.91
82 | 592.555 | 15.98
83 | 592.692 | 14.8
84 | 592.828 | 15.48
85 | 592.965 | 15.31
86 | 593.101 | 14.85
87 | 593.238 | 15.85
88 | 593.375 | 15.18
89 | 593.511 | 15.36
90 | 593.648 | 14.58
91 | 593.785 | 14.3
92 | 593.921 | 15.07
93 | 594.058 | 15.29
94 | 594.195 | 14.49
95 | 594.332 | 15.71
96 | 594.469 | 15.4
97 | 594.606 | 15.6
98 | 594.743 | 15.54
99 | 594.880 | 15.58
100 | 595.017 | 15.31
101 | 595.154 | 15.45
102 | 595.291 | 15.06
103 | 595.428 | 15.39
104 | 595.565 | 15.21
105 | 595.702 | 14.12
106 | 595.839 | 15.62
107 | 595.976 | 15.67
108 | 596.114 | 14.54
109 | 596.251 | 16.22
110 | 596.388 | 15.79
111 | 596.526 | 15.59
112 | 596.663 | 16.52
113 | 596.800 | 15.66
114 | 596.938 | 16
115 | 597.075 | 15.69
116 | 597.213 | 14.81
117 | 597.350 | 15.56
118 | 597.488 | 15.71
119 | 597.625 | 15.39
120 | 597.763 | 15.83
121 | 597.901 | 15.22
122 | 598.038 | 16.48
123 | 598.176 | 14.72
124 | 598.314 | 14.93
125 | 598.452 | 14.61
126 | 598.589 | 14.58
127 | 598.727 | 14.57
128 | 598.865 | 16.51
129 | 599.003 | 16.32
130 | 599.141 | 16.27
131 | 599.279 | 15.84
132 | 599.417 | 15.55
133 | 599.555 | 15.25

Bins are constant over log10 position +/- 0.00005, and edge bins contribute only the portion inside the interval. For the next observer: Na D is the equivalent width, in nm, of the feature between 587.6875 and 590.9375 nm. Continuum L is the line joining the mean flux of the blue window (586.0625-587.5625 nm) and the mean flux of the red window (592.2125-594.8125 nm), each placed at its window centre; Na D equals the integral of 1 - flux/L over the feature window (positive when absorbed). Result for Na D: 0.43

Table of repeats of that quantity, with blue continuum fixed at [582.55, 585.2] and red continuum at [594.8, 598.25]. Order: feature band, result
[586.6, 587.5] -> 0.03 nm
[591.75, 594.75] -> 0.10 nm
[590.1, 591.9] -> 0.15 nm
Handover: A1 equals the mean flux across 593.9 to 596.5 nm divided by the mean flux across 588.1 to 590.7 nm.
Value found 1.2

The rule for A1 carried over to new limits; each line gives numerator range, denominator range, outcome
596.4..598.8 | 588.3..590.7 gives 1.20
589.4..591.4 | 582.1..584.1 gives 0.85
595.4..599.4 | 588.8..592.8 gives 1.12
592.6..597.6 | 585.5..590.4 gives 1.08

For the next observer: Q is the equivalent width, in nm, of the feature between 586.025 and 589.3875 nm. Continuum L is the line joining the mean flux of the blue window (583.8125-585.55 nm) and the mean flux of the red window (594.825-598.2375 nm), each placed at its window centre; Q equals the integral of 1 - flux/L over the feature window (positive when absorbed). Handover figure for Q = 0.34 nm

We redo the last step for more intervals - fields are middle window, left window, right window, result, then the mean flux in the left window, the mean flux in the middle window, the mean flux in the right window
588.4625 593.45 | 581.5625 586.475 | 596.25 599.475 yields 0.55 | 16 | 14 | 15.6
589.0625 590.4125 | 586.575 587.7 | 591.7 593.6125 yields 0.24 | 15.5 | 12.7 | 15.2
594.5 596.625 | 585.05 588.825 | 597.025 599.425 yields 0.00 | 15.1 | 15.4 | 15.5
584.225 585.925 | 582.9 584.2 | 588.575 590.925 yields -0.02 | 16.4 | 15.8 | 13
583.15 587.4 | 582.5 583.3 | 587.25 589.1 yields -0.11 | 16.6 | 15.8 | 14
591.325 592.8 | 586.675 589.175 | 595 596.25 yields -0.02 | 14.3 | 15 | 15.2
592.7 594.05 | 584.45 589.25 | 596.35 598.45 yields 0.02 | 14.9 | 15.1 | 15.6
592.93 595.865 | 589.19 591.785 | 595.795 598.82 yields -0.09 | 13.7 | 15.2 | 15.4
